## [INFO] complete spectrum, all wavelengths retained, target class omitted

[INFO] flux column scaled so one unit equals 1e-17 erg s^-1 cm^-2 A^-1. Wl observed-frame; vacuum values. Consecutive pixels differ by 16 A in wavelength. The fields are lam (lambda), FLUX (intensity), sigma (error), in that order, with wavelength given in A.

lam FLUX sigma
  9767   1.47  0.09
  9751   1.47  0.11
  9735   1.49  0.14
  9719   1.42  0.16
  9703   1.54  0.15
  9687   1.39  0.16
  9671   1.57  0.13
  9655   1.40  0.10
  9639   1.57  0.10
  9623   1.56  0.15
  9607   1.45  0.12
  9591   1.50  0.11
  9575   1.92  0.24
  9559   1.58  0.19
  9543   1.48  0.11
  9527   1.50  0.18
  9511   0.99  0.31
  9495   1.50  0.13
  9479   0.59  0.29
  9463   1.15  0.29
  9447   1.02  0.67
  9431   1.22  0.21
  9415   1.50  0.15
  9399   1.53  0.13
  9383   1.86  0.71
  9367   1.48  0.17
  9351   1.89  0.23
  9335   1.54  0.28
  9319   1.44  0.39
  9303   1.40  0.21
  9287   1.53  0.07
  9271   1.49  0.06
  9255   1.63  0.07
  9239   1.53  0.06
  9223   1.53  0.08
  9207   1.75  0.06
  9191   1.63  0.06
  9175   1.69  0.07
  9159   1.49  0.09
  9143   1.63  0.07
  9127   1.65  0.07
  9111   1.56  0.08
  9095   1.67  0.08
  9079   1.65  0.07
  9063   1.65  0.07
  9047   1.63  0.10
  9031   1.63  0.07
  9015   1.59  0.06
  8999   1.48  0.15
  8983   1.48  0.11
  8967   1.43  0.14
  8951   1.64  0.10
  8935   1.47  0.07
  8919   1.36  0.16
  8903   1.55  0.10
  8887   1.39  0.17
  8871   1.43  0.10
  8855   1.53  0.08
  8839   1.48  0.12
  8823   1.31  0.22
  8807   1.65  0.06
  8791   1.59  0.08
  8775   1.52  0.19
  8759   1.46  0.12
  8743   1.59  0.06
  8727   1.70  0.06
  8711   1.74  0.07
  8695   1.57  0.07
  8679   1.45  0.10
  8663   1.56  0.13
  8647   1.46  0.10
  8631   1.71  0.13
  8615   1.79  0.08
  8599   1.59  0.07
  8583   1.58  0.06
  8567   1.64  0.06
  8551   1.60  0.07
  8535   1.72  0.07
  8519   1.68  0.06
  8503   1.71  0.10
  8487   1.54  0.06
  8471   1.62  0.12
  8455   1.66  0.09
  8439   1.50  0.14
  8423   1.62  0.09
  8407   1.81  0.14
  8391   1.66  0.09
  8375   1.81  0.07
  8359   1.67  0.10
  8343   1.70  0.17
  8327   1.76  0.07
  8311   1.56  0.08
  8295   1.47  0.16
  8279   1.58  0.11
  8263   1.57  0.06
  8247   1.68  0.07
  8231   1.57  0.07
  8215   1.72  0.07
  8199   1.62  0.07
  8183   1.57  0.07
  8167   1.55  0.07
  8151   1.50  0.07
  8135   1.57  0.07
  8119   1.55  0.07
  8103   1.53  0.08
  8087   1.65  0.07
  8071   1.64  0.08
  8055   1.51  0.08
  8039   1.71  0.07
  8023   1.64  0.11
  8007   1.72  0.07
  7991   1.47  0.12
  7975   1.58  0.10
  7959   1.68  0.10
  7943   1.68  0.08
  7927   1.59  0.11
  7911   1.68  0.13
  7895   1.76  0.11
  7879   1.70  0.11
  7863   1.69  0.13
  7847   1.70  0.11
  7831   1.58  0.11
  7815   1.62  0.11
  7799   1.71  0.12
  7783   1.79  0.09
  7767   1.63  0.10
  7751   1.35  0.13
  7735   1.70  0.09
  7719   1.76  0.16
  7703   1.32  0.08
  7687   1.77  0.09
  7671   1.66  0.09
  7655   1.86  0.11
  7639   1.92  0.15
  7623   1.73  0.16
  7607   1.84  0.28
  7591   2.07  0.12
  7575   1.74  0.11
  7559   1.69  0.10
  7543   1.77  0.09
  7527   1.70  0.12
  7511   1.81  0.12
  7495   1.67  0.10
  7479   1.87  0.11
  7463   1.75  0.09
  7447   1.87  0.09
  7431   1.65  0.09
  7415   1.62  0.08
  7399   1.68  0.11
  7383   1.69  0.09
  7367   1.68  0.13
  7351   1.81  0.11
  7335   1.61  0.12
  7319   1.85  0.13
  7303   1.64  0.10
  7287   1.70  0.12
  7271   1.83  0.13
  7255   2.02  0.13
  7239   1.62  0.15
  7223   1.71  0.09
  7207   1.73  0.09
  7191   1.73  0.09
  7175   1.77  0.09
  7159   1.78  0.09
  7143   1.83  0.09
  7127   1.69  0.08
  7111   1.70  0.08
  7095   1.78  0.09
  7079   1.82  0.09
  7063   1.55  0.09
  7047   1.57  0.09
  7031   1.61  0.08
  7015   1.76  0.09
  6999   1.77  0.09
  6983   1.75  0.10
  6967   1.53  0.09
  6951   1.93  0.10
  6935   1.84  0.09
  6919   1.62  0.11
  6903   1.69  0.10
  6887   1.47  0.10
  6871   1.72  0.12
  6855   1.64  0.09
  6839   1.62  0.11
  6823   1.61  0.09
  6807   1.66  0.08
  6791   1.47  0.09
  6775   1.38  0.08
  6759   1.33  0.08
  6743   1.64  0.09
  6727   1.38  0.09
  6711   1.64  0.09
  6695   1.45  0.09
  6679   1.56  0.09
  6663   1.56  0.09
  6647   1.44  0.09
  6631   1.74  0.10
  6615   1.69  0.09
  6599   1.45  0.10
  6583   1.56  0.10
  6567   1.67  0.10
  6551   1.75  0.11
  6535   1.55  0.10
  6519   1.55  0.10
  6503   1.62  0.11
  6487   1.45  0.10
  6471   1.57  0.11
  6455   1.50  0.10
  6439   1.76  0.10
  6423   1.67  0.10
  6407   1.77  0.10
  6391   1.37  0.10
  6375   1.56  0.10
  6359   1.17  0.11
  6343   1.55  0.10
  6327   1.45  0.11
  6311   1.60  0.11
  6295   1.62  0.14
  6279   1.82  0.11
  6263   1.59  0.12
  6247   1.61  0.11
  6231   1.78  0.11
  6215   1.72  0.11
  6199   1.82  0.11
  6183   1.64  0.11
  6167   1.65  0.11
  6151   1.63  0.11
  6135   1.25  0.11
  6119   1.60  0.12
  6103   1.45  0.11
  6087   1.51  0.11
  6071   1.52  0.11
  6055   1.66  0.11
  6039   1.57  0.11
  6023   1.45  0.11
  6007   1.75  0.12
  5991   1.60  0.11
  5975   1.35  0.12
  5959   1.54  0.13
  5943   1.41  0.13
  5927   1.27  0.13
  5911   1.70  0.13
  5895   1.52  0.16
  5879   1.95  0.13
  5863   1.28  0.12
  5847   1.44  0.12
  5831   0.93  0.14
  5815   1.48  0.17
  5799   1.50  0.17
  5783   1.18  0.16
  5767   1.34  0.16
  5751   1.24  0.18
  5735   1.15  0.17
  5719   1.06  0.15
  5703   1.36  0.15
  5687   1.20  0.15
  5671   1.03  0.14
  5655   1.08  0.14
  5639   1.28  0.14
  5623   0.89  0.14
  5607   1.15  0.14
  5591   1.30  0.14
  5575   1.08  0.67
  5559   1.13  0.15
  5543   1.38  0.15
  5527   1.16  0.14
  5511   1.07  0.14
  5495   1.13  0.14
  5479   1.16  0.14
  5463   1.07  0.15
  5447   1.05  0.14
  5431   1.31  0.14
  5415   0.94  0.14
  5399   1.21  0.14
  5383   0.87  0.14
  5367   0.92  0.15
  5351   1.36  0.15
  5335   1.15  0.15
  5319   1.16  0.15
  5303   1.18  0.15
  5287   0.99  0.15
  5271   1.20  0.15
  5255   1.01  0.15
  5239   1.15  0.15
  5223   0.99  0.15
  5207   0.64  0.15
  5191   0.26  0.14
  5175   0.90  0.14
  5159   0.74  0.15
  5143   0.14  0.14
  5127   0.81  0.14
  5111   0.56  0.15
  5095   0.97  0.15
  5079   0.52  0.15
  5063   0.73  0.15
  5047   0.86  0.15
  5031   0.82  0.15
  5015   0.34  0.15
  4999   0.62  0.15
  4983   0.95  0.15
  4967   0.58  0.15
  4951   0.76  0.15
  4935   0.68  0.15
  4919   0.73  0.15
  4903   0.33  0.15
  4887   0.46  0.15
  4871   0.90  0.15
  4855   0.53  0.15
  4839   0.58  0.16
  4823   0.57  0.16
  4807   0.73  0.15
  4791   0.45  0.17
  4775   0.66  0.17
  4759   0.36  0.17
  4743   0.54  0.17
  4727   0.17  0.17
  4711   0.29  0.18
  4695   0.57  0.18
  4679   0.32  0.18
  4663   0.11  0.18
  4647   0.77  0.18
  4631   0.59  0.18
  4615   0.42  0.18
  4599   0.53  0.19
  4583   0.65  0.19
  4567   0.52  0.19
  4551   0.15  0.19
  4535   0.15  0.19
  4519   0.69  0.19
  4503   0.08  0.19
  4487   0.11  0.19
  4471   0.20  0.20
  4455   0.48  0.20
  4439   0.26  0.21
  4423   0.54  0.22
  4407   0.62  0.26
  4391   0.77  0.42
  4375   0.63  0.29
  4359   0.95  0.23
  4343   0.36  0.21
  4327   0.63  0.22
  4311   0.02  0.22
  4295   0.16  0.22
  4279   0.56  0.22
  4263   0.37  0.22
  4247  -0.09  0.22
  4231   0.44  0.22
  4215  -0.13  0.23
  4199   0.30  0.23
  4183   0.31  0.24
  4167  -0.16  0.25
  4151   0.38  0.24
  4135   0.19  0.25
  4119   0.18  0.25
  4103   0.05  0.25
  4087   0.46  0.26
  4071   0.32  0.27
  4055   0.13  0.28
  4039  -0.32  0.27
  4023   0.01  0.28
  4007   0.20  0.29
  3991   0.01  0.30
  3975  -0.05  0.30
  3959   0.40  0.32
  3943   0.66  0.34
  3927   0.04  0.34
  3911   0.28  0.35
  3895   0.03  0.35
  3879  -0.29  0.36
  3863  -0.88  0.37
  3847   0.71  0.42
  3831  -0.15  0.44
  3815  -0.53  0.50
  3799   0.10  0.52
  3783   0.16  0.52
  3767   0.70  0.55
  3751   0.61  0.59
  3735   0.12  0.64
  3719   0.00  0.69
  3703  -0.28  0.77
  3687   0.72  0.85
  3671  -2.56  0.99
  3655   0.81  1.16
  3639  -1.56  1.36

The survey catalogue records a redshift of 0.31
